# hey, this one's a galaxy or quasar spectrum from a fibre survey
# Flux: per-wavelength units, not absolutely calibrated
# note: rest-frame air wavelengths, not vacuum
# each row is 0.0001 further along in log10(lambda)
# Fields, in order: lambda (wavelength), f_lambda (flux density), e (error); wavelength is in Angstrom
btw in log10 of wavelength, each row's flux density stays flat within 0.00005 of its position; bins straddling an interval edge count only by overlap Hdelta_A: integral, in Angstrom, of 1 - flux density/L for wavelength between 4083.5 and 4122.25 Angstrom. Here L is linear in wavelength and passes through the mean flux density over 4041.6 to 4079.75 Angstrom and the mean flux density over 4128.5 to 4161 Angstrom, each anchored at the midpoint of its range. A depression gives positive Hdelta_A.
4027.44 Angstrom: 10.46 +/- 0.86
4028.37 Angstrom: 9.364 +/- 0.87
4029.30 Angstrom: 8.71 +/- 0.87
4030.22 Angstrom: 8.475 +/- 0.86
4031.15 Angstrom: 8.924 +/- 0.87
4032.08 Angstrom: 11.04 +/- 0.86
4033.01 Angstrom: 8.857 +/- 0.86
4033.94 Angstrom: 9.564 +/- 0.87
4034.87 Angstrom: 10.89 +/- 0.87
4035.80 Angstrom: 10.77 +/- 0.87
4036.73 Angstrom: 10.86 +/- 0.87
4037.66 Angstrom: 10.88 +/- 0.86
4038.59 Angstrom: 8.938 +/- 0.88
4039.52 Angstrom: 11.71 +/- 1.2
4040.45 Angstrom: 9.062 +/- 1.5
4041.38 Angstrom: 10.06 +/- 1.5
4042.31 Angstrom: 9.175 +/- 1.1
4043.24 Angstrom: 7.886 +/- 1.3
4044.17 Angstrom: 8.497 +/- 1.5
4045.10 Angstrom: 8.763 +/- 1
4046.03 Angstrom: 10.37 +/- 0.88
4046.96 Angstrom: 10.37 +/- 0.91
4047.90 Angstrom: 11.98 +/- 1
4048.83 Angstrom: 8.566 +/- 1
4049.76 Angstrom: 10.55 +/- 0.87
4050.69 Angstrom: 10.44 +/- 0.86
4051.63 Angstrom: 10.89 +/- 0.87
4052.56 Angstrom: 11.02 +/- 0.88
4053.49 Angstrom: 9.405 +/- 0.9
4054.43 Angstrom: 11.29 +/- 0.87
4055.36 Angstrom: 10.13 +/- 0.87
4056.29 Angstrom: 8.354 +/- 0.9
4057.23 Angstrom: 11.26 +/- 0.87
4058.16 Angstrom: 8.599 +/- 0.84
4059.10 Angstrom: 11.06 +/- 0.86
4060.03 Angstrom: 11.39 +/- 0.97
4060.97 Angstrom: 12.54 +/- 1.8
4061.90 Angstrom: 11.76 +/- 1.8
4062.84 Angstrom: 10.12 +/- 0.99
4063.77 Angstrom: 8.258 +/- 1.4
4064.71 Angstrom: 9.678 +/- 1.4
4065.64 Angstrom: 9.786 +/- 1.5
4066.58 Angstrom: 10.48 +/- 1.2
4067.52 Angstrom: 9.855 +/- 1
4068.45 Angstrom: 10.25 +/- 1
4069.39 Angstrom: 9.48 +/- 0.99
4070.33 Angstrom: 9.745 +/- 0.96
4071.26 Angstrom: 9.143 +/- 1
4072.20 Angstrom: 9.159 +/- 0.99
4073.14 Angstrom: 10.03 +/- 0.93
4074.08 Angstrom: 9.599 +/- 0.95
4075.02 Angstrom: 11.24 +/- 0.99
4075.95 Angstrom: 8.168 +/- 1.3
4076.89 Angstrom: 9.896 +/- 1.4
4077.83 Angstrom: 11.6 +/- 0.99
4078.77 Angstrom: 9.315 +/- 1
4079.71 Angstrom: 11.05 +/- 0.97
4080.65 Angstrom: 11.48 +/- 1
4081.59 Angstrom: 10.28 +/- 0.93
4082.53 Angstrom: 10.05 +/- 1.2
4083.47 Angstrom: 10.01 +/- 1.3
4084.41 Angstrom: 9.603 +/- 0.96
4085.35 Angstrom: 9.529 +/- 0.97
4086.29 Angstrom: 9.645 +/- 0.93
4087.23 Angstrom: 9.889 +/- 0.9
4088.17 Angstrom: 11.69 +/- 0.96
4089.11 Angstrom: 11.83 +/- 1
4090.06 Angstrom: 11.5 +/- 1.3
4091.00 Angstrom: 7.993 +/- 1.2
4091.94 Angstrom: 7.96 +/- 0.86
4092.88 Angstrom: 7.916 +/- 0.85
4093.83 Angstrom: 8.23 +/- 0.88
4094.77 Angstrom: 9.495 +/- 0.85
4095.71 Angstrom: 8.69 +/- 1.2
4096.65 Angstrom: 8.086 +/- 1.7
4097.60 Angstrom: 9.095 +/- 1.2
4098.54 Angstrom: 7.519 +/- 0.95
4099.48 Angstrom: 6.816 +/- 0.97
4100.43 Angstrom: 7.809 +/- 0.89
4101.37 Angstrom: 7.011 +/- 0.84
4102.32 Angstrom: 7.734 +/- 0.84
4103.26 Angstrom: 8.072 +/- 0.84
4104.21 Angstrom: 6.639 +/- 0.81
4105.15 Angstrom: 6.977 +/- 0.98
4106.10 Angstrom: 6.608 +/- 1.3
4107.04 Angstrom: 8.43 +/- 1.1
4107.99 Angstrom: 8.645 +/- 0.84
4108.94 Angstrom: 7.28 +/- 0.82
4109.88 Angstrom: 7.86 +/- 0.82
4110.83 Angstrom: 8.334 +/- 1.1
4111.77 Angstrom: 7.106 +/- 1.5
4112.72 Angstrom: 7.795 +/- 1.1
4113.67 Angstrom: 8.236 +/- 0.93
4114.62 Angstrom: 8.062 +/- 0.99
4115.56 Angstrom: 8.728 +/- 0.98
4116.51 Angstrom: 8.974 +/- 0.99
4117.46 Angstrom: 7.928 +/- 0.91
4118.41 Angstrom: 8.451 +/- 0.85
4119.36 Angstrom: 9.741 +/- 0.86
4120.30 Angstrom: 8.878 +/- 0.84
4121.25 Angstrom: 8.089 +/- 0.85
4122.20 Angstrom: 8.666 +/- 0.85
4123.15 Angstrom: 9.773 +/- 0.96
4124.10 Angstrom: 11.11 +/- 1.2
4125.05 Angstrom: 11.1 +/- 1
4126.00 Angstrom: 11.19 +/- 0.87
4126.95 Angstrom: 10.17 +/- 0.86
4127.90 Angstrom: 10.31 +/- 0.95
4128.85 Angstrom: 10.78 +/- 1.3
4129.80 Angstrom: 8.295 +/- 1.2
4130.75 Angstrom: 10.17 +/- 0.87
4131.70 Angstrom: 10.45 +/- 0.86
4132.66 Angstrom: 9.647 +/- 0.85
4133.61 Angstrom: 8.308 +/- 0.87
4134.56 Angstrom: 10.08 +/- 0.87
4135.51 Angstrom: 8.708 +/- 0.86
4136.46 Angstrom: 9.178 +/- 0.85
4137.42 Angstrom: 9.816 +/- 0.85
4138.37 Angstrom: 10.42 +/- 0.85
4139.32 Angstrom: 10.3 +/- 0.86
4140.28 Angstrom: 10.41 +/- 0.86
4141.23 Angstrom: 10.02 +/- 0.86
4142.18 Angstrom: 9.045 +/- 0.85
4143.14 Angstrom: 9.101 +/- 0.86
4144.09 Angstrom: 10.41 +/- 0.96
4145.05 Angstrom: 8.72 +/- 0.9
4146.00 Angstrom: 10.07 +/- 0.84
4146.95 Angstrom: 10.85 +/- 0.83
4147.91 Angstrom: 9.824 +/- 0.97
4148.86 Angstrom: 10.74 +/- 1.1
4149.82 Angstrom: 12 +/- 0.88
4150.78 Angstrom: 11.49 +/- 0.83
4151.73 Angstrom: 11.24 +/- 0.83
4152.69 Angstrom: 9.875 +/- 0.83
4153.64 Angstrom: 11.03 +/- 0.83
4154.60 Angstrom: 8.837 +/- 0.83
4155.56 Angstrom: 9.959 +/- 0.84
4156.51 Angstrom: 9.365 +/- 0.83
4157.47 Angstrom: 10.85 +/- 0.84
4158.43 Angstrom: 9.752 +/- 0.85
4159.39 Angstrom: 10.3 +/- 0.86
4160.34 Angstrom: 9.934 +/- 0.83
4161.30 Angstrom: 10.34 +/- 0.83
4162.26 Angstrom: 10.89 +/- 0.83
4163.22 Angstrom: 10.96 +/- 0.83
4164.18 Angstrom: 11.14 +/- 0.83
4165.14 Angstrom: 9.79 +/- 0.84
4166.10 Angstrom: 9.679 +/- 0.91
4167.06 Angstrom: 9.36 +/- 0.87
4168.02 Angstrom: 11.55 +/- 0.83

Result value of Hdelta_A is 5.9 Angstrom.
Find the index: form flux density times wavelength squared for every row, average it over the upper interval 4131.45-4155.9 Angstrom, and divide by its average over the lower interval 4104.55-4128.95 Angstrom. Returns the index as 1.2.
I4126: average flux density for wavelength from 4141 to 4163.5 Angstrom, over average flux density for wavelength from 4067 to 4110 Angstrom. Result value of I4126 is 1.1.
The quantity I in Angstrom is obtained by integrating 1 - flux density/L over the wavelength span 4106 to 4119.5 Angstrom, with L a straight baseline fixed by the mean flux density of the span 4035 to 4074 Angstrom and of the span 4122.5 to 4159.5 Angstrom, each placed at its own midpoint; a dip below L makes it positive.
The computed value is 2.6 Angstrom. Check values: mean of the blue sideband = 10.1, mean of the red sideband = 10.1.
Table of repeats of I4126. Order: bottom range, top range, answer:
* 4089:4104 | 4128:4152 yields 1.19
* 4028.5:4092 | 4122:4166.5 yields 1.01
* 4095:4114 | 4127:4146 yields 1.25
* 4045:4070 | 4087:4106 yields 0.83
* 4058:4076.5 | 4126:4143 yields 0.98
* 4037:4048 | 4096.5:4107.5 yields 0.77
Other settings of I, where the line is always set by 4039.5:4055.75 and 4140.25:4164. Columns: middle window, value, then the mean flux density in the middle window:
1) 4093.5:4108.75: 3.4 Angstrom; 7.85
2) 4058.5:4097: 0.4 Angstrom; 9.94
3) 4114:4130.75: 1.2 Angstrom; 9.44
